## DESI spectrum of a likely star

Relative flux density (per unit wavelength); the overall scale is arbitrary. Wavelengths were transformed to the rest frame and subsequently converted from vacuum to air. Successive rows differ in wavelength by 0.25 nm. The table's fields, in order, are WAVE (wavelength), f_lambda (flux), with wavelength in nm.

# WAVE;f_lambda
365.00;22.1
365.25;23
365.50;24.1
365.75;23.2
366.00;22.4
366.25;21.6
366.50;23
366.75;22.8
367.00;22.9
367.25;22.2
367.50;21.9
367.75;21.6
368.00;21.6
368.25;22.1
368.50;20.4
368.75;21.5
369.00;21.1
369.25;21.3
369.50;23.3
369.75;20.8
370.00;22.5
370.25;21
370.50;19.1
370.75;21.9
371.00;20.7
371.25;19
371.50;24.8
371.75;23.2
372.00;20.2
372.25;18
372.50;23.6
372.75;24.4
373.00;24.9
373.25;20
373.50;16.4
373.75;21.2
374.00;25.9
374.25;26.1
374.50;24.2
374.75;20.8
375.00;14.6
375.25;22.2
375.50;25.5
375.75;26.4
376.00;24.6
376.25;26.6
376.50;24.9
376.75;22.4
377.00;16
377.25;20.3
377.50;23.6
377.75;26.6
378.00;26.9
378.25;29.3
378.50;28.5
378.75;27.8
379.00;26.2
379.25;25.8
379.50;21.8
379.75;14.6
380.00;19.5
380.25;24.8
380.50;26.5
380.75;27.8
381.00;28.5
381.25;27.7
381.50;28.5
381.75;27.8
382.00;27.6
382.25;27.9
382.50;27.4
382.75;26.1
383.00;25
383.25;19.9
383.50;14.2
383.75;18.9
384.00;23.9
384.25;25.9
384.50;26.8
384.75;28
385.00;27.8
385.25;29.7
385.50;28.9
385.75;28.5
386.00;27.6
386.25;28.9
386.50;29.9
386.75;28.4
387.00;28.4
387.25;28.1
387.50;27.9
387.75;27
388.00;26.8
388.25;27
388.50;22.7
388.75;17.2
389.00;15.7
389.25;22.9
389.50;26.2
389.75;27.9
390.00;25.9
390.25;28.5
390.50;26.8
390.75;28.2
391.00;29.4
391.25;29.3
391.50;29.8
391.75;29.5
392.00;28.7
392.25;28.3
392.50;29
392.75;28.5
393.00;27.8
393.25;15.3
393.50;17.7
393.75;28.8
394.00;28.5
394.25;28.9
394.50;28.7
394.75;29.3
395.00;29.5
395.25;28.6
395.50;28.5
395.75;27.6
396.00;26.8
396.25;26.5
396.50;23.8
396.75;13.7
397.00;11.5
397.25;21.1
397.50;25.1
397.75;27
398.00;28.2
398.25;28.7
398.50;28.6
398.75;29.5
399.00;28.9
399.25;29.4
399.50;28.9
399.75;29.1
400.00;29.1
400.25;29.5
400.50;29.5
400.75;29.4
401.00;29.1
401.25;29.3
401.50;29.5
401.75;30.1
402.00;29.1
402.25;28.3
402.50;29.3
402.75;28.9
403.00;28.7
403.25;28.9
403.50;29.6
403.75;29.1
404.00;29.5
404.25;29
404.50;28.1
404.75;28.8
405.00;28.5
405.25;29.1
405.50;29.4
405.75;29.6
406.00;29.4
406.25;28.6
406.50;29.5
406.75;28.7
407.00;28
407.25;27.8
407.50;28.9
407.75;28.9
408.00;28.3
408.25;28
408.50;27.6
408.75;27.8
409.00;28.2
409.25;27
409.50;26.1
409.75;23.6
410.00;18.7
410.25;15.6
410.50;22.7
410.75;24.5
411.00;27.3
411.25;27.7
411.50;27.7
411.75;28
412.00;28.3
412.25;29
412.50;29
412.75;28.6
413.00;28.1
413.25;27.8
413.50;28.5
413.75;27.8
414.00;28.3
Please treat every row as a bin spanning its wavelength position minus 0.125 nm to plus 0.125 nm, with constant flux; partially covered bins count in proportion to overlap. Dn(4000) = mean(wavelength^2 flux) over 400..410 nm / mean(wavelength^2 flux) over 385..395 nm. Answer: 1.14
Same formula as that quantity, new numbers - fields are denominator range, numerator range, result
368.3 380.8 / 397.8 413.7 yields 1.44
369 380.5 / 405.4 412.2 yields 1.41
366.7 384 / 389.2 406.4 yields 1.34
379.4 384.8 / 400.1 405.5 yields 1.32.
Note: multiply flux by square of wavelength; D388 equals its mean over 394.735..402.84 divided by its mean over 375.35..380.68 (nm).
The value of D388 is 1.3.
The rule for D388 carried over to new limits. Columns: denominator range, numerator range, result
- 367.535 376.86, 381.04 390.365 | 1.26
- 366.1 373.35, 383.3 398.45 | 1.33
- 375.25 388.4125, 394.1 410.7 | 1.19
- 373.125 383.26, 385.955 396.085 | 1.18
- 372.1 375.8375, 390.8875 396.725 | 1.35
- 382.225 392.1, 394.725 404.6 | 1.12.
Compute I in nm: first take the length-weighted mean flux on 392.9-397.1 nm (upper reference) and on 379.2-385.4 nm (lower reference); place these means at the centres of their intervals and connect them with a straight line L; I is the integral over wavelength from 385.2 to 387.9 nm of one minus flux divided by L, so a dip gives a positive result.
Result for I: -0.38 nm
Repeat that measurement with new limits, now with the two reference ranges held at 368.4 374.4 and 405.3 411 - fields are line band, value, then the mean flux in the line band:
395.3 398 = 0.173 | 23.5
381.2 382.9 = -0.319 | 27.5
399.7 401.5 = -0.253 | 29.3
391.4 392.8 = -0.253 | 29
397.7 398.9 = -0.147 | 28.5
